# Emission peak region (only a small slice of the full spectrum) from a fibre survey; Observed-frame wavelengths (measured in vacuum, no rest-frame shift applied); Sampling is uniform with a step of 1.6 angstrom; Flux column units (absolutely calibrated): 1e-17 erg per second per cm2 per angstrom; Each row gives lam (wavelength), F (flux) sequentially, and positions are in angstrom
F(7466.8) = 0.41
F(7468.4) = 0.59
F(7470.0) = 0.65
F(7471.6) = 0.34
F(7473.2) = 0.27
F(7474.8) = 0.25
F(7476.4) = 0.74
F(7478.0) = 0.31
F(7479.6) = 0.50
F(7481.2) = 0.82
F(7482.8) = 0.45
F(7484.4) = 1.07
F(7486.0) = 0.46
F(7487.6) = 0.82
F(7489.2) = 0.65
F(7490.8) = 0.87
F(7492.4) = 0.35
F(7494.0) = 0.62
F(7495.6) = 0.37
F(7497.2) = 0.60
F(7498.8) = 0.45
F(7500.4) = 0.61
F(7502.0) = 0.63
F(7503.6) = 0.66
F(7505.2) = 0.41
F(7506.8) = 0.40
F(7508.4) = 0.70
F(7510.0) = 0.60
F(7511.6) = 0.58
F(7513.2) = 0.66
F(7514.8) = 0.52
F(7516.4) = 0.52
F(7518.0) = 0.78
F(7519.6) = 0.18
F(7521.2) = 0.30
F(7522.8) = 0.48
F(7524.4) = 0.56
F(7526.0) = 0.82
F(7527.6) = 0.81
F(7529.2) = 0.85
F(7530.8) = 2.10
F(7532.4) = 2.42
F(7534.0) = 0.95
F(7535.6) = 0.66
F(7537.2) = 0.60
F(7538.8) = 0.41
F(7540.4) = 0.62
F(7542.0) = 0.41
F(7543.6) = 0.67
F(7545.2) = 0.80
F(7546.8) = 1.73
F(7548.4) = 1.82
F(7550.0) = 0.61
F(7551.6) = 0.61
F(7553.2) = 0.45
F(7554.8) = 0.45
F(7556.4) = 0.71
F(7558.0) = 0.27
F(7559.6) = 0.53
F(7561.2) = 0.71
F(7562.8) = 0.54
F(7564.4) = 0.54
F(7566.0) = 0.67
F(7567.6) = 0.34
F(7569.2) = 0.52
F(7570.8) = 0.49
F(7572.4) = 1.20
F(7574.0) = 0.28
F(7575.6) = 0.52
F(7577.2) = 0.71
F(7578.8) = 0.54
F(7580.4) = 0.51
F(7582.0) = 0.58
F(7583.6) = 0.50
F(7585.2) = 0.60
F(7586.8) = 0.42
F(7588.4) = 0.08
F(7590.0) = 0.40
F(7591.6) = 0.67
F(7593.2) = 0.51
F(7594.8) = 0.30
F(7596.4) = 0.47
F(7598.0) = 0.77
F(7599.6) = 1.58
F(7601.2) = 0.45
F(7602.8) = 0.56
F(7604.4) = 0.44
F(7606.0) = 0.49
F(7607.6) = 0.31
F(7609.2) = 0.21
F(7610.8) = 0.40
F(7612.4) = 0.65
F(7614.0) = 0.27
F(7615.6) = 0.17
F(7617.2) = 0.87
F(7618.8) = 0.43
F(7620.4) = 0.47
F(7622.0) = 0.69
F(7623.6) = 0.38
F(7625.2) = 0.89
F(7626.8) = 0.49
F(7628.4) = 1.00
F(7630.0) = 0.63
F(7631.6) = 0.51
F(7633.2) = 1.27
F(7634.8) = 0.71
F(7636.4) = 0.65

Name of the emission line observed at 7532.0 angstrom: [S II] 6716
